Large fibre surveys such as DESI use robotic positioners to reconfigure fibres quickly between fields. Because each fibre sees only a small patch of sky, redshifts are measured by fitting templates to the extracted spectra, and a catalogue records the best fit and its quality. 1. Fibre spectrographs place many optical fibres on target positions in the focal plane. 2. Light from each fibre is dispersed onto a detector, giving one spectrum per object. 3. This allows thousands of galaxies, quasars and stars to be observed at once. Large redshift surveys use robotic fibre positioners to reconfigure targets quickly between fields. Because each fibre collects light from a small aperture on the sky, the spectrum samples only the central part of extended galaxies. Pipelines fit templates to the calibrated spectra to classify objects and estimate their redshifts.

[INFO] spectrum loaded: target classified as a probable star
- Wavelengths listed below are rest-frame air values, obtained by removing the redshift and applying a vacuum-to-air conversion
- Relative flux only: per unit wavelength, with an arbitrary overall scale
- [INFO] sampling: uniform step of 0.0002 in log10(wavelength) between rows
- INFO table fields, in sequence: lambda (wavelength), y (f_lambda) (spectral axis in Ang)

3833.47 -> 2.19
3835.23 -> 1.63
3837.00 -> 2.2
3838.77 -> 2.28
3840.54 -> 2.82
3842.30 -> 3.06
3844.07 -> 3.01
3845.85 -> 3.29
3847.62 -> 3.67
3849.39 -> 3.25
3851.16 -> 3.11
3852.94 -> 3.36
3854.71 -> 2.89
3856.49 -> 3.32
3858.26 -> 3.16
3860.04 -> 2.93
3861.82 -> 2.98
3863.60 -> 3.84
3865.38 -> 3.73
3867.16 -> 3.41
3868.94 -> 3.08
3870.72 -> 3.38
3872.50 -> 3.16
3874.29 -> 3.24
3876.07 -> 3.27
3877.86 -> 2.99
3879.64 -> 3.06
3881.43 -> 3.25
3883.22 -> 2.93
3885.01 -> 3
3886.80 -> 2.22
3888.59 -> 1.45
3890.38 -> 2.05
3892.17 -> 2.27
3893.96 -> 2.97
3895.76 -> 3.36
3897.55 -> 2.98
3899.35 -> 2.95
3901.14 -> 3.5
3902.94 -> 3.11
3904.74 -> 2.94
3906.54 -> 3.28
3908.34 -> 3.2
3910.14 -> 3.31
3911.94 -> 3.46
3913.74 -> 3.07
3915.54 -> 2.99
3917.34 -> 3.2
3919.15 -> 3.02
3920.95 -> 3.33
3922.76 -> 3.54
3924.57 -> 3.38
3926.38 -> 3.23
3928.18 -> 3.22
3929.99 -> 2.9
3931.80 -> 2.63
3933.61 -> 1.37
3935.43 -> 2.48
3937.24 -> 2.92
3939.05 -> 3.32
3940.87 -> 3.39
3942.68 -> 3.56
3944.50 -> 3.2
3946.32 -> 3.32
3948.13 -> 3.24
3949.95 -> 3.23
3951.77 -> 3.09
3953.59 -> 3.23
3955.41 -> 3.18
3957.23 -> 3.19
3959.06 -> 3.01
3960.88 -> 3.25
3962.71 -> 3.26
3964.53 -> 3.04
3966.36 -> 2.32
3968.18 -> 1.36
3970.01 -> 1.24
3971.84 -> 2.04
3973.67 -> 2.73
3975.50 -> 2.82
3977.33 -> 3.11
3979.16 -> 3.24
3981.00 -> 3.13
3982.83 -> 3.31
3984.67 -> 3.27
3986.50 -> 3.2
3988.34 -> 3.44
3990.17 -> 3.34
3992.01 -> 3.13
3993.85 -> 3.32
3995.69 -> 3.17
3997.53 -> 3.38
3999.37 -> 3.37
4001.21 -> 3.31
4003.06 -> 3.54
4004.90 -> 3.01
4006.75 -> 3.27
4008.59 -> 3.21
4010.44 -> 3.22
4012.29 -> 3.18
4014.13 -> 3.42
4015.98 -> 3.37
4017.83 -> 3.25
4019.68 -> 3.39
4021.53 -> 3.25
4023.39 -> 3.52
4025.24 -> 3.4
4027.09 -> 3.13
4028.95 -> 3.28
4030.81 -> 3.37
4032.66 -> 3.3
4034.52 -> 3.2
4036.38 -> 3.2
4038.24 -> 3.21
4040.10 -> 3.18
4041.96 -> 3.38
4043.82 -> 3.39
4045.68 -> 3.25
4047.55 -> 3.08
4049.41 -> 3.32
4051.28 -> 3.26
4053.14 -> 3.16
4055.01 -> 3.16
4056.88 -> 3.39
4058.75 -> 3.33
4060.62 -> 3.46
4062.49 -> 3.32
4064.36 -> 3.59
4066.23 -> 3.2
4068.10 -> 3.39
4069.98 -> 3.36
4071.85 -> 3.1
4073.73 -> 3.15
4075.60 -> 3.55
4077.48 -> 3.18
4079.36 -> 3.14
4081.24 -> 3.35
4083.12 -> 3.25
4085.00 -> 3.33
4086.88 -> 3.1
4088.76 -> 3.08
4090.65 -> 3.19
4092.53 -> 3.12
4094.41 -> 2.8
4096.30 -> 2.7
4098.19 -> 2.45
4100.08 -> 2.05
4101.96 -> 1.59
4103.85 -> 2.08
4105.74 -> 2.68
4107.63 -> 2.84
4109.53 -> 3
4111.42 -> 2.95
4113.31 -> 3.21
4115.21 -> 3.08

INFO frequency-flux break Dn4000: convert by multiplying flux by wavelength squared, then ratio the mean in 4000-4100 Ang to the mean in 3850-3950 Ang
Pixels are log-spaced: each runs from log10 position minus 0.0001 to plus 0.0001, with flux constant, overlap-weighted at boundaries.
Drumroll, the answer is 1.14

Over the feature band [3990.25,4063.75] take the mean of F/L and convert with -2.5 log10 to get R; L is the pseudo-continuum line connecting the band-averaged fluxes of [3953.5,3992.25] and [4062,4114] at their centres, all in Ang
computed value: -0.12 mag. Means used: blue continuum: 2.89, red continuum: 2.99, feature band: 3.29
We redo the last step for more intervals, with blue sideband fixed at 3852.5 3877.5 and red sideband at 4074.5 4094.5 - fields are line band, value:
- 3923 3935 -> 0.154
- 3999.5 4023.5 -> -0.024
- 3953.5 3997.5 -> 0.105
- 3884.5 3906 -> 0.187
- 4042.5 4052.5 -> -0.016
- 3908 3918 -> 0.014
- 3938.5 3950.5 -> -0.028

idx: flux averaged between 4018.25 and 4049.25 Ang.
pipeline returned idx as 3.28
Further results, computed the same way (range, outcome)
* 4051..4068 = 3.33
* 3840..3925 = 3.1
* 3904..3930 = 3.22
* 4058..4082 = 3.32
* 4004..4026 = 3.29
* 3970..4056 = 3.2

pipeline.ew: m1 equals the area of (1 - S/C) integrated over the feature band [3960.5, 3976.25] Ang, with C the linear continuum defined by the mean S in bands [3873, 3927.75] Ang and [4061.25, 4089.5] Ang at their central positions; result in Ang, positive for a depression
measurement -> 3.5 Ang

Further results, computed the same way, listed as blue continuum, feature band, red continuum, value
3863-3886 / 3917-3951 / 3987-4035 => 2.00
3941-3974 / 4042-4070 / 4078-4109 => -4.84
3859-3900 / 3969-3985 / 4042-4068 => 2.14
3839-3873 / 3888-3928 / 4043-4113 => 1.73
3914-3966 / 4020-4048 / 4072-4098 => -1.51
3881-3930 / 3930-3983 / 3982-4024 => 4.91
